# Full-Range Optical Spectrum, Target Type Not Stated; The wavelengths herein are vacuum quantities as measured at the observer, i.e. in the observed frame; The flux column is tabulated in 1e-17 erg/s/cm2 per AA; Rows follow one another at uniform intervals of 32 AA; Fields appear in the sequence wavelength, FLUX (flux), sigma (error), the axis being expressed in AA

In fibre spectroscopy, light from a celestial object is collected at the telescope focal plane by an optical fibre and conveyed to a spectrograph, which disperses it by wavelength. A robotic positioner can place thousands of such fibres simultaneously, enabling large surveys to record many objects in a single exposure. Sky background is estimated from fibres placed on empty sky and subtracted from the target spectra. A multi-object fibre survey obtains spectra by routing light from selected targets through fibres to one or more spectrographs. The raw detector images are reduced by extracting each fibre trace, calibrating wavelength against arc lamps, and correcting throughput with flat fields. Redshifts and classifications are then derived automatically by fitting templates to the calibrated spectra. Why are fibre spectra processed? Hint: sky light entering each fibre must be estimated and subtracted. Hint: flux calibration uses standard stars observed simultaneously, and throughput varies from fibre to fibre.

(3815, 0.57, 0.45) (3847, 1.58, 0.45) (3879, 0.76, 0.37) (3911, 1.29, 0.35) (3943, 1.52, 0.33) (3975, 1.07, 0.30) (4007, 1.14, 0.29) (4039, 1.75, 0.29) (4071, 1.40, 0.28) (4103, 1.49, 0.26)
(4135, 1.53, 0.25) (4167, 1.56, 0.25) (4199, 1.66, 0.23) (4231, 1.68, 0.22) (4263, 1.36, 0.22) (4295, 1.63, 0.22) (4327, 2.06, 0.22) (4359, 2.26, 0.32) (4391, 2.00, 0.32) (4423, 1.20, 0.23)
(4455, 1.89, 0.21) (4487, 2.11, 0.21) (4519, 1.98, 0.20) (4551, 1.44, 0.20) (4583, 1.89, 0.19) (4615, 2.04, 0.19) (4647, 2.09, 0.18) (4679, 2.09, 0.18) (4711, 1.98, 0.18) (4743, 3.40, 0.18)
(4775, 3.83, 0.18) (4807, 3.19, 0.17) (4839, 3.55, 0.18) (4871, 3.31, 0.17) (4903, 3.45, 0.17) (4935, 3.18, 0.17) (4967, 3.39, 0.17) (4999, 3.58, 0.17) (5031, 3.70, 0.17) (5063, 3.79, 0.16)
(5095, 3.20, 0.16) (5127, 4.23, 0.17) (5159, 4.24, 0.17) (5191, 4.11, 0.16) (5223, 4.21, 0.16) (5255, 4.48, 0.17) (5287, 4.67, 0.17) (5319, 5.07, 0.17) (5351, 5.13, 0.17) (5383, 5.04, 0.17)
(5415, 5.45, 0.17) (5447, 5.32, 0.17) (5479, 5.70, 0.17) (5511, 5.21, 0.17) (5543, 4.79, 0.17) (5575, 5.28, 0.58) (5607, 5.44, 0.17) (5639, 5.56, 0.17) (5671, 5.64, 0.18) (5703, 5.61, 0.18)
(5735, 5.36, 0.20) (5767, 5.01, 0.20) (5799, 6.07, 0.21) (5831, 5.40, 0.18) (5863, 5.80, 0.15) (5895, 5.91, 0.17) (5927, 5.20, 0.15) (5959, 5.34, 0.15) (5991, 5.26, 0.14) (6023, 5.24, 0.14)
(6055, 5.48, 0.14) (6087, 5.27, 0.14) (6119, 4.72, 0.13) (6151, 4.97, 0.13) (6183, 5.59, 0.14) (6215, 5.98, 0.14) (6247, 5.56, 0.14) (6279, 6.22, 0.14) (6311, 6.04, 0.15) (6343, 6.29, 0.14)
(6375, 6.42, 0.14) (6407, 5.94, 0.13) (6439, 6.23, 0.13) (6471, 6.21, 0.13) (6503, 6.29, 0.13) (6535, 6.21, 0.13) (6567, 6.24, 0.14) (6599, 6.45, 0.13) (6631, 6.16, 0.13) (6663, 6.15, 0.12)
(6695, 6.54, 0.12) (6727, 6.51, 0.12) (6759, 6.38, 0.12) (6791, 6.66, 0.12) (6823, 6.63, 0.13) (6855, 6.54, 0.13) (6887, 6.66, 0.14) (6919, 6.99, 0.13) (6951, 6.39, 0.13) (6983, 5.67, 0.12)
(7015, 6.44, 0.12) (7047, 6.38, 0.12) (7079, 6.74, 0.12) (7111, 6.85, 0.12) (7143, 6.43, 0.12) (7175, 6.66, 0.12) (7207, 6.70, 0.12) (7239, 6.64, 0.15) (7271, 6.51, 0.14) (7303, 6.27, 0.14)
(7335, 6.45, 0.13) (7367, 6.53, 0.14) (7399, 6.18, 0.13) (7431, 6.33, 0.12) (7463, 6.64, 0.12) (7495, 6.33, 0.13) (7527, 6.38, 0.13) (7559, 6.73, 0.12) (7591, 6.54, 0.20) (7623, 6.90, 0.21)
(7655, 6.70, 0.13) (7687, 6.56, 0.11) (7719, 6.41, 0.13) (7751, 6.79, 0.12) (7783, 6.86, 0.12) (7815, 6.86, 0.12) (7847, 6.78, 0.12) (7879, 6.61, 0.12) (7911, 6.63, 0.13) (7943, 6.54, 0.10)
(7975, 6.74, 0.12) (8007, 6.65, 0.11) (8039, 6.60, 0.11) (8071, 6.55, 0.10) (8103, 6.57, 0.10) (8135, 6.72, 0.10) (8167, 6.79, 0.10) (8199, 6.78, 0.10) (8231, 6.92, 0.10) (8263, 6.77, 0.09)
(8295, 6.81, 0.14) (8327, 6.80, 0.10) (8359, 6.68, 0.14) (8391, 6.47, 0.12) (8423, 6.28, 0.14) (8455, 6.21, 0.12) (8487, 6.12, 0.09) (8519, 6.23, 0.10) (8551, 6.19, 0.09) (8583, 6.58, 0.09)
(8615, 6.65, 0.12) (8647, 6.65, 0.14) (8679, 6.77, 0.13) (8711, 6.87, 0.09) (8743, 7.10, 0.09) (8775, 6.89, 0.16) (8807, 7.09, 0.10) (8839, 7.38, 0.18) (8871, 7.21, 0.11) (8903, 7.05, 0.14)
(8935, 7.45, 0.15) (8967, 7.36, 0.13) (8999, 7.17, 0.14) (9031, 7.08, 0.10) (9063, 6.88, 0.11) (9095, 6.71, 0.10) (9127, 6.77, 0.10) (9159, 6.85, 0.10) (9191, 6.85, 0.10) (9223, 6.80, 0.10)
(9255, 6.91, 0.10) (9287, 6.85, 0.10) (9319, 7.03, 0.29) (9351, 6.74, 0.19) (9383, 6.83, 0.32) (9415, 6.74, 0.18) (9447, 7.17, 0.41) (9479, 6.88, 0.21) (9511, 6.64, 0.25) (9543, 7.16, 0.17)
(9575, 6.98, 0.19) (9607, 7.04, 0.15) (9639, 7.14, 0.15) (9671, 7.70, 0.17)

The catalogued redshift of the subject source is 0.185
